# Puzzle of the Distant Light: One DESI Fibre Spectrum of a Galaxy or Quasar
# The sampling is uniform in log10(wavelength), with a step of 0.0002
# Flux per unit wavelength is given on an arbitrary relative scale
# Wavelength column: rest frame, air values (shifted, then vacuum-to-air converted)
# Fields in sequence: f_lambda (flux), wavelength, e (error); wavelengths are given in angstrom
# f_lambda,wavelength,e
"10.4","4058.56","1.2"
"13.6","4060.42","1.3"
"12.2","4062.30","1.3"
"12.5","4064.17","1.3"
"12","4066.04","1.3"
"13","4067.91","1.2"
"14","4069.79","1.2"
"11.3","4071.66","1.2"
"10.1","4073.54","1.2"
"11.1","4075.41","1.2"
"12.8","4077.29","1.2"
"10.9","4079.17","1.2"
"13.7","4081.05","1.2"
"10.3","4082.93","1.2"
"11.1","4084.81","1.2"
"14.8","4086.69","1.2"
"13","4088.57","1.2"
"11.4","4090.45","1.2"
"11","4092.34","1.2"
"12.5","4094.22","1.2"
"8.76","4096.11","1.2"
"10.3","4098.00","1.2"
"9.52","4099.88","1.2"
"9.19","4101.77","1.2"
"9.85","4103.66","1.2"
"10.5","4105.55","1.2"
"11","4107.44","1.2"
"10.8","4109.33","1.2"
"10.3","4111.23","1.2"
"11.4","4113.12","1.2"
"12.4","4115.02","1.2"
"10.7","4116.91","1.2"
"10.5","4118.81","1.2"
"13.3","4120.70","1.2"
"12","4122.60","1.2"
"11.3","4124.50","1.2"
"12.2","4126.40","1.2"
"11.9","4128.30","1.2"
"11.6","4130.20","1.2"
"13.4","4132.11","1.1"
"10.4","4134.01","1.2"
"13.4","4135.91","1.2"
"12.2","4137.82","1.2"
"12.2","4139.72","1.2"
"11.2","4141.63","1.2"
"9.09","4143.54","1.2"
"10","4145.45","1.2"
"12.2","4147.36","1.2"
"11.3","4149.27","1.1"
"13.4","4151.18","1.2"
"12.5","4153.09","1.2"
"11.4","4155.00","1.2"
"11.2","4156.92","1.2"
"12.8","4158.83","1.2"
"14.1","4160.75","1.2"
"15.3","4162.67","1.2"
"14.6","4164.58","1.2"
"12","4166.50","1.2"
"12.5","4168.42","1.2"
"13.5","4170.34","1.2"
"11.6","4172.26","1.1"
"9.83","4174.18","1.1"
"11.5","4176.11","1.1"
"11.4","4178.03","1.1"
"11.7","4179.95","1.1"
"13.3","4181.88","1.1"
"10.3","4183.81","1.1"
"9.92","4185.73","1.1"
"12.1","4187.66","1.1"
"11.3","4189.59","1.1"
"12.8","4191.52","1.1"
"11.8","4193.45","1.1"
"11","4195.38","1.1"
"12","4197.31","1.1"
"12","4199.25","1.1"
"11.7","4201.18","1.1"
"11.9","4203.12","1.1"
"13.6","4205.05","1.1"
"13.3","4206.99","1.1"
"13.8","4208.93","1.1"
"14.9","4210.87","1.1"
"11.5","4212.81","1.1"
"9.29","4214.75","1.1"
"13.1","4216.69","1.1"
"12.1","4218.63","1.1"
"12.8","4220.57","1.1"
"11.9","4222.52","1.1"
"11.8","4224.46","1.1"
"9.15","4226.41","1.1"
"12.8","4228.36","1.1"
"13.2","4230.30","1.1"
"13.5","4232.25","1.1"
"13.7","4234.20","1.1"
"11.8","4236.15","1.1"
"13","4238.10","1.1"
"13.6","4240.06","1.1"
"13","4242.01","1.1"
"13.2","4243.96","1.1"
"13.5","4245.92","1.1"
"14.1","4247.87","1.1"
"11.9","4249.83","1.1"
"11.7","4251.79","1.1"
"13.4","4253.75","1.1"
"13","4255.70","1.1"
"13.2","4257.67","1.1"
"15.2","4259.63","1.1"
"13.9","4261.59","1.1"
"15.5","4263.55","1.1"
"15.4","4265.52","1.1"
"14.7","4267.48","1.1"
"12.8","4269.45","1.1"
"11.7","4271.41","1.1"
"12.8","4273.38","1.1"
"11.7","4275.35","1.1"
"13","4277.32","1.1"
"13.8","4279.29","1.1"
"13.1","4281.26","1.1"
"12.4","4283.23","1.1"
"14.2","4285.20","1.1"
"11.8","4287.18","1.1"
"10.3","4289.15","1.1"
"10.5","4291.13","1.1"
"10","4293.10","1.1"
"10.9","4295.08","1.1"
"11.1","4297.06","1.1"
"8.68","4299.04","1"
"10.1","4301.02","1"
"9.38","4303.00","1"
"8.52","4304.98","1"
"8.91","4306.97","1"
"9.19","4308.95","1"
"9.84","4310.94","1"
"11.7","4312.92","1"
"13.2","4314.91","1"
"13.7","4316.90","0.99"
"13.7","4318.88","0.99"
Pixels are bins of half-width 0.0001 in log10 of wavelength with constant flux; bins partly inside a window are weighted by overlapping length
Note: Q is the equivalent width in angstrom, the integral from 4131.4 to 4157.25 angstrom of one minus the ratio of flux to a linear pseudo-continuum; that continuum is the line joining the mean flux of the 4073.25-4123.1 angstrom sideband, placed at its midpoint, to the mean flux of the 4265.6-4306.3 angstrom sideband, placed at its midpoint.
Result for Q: -0.84 angstrom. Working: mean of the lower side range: 11.2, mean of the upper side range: 11.6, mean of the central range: 11.7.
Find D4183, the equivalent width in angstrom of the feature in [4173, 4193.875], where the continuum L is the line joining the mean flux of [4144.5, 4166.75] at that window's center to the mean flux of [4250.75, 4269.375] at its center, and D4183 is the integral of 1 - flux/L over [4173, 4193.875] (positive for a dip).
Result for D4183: 2.4 angstrom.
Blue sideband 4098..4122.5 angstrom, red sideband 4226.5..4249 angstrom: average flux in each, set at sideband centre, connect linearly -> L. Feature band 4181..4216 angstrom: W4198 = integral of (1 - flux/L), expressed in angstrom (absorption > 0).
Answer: 0.9 angstrom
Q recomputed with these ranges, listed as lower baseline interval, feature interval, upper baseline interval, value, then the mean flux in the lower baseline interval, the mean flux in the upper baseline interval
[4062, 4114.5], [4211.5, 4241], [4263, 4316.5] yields -1.7 angstrom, 11.4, 11.7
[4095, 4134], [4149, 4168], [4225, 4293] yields -2.1 angstrom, 11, 12.9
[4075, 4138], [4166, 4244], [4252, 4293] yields 1.4 angstrom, 11.5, 13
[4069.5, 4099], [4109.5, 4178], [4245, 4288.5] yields 1.2 angstrom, 11.6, 13.3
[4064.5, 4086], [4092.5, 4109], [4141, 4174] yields 2.4 angstrom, 11.9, 12.2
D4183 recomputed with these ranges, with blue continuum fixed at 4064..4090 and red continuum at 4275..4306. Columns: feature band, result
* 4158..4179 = -1.59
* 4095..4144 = 3.32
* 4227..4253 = -3.45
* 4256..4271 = -3.84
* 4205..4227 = -1.39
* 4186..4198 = -0.07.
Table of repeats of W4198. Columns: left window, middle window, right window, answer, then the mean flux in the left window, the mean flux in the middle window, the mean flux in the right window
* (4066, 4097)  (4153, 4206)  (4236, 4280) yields 2.3 angstrom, 11.9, 12.1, 13.3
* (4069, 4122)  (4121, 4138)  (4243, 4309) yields -0.9 angstrom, 11.3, 12.1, 12.2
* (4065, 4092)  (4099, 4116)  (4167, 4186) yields 2.0 angstrom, 12.1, 10.6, 11.6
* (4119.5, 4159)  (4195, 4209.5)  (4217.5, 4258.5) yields -0.1 angstrom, 11.8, 12.4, 12.7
